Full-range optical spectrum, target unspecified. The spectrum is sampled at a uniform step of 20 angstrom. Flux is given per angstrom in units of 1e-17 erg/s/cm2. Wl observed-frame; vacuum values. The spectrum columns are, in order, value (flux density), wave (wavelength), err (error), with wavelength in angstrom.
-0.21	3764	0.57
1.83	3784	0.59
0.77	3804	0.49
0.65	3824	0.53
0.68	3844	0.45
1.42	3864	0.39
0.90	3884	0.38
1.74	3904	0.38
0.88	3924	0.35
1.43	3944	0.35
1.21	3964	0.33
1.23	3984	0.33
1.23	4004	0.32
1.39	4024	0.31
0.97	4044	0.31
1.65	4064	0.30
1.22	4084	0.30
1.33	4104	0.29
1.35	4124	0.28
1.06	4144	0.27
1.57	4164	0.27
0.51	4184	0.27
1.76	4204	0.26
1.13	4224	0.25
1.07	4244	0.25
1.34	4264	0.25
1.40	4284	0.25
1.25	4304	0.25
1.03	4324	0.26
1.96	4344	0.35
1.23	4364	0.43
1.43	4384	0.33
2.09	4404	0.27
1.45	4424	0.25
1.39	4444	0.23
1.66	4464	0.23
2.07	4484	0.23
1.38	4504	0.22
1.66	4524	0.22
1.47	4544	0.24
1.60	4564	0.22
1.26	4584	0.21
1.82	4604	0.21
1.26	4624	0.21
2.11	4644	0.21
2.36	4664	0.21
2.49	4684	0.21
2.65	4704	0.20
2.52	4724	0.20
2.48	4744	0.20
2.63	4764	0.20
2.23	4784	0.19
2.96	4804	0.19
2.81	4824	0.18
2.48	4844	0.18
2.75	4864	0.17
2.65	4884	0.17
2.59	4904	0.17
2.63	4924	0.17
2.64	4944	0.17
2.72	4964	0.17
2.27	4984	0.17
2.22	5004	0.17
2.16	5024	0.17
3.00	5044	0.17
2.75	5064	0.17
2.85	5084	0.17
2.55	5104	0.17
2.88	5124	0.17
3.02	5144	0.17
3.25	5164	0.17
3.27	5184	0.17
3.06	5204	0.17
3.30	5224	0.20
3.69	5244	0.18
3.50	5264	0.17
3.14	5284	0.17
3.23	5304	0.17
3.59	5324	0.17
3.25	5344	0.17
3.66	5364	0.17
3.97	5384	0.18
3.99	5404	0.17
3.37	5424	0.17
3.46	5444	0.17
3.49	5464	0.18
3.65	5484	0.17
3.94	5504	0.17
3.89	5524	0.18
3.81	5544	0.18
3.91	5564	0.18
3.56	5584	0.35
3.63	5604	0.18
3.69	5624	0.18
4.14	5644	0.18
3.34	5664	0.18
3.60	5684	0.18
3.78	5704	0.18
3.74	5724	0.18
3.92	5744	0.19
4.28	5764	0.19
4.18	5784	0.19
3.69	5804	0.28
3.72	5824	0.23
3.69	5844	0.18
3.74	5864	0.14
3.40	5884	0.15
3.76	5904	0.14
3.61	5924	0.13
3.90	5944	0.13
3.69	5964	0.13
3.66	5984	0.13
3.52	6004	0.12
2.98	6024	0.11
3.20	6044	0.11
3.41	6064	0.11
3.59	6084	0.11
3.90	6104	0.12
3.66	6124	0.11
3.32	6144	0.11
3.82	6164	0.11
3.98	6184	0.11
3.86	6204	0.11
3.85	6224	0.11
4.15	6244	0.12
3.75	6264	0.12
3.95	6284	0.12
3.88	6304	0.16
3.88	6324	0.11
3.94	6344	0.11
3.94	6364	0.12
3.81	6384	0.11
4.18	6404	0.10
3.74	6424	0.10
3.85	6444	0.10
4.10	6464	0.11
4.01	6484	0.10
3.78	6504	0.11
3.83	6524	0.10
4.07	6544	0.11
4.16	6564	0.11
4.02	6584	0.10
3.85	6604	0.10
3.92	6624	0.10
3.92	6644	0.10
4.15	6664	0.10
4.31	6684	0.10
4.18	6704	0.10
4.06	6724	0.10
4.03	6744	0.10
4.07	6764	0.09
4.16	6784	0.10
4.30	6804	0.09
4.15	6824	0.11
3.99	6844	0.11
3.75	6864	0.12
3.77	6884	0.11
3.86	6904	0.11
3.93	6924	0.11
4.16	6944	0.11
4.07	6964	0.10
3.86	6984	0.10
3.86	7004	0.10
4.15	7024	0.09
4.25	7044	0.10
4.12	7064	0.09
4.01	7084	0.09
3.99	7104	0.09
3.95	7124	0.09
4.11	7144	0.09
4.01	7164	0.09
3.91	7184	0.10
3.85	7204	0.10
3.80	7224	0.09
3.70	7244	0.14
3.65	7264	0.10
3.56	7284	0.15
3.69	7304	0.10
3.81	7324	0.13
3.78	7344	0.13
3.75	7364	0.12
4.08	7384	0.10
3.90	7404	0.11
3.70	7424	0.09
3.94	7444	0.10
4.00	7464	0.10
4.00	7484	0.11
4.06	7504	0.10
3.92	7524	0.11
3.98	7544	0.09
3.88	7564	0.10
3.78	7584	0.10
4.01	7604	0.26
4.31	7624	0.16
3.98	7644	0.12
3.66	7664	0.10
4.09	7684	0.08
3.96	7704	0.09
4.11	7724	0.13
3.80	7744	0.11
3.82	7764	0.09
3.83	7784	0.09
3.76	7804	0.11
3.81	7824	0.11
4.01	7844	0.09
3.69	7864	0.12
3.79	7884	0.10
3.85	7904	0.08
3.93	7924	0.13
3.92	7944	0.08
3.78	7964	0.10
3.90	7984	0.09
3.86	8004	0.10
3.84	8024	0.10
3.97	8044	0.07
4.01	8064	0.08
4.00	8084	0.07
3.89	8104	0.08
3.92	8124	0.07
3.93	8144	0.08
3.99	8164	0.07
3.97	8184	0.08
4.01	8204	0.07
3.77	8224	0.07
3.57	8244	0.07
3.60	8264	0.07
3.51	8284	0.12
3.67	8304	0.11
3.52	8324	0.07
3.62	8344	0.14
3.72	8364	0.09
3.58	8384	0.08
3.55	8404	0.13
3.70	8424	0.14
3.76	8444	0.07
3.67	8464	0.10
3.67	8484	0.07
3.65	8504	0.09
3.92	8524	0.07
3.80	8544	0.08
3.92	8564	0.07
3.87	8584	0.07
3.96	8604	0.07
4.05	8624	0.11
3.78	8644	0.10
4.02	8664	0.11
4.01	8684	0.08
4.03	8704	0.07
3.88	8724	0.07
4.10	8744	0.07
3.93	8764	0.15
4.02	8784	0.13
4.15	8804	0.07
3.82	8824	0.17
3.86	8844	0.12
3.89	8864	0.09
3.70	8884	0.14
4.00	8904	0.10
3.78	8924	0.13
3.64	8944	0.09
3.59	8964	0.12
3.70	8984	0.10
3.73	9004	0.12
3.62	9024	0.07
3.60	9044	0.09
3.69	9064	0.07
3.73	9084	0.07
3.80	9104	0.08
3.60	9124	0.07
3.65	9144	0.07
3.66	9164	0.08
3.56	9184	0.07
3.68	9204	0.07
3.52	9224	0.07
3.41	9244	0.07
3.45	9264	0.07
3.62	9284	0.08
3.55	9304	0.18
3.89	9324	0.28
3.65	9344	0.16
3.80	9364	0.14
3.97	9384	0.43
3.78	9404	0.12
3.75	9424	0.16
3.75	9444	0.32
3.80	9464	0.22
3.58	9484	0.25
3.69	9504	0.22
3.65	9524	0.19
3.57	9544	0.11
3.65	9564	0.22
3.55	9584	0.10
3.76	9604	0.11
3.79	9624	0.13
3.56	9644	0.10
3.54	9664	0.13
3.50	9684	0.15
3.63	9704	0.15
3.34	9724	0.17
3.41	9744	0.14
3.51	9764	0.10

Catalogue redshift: 0.166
